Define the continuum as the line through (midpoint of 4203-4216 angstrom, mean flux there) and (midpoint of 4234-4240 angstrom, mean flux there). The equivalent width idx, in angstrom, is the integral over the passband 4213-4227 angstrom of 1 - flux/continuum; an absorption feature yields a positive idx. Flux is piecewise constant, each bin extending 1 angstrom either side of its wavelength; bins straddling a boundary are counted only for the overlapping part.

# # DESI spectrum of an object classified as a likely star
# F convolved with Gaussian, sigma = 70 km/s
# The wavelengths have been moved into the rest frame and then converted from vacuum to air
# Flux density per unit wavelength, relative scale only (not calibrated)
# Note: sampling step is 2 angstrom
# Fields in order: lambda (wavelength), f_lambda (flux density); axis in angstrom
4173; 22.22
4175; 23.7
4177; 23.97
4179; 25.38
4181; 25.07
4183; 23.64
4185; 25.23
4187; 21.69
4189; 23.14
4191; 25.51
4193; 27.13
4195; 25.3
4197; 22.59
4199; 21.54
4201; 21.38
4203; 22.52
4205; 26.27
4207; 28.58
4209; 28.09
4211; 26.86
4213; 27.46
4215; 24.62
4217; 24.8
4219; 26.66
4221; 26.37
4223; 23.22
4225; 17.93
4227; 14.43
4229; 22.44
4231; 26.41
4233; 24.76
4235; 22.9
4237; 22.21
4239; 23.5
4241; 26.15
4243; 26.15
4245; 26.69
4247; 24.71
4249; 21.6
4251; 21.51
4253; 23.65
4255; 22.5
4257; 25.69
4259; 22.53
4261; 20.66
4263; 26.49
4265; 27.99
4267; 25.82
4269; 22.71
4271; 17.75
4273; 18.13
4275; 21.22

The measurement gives 1.0 angstrom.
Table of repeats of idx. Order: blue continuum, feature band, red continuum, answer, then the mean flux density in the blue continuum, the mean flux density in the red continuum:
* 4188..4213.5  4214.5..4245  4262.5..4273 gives 0.97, 25.1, 23.5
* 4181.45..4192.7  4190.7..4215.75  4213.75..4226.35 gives -1.35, 24.1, 23.7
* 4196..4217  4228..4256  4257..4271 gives 0.49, 25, 24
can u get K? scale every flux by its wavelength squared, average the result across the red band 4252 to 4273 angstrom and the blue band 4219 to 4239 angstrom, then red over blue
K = 1.0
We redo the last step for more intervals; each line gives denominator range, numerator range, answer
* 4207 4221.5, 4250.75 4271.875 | 0.90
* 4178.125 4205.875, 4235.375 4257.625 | 1.02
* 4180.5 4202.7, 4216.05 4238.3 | 0.98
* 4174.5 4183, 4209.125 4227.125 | 1.01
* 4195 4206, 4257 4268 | 1.11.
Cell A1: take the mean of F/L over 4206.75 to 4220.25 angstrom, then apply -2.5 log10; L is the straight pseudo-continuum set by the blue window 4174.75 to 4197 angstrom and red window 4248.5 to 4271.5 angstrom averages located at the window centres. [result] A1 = -0.11 mag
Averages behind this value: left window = 24.5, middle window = 26.6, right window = 23.4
